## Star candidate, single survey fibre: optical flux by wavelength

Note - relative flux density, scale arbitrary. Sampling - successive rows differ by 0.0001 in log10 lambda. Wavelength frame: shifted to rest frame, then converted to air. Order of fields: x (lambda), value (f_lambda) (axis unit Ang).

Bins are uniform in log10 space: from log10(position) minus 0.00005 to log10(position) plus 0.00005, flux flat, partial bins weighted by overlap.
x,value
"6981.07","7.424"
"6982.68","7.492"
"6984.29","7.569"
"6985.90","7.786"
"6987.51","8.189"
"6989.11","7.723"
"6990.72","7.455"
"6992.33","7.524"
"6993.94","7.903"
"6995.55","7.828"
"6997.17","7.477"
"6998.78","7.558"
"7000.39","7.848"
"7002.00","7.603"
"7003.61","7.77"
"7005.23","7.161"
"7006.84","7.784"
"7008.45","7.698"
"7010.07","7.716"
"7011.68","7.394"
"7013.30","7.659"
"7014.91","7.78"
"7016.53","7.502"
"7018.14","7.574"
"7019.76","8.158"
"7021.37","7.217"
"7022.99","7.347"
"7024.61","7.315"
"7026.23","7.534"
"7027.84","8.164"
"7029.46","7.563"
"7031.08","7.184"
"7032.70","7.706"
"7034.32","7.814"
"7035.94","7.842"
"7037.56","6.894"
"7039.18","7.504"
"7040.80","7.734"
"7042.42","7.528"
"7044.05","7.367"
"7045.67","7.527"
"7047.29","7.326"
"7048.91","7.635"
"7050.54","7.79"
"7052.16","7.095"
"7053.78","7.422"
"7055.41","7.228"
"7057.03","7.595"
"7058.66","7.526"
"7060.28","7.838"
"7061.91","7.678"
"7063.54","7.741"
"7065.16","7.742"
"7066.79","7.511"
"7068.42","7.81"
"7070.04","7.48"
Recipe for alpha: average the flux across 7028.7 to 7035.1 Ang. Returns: 7.56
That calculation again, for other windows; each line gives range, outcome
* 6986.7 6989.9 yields 7.98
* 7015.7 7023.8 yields 7.56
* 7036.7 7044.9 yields 7.41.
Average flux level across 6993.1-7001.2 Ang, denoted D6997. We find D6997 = 7.72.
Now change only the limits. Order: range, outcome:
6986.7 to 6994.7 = 7.77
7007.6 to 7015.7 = 7.65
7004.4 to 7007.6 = 7.46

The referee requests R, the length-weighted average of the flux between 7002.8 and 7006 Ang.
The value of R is 7.46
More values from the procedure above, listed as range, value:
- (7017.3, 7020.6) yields 7.87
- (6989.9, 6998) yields 7.63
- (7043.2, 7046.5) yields 7.44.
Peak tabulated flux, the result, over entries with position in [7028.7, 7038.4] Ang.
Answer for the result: 7.842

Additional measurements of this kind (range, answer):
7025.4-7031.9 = 8.164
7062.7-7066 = 7.742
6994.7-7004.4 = 7.848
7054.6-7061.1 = 7.838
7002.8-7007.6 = 7.784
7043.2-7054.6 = 7.79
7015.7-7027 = 8.158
